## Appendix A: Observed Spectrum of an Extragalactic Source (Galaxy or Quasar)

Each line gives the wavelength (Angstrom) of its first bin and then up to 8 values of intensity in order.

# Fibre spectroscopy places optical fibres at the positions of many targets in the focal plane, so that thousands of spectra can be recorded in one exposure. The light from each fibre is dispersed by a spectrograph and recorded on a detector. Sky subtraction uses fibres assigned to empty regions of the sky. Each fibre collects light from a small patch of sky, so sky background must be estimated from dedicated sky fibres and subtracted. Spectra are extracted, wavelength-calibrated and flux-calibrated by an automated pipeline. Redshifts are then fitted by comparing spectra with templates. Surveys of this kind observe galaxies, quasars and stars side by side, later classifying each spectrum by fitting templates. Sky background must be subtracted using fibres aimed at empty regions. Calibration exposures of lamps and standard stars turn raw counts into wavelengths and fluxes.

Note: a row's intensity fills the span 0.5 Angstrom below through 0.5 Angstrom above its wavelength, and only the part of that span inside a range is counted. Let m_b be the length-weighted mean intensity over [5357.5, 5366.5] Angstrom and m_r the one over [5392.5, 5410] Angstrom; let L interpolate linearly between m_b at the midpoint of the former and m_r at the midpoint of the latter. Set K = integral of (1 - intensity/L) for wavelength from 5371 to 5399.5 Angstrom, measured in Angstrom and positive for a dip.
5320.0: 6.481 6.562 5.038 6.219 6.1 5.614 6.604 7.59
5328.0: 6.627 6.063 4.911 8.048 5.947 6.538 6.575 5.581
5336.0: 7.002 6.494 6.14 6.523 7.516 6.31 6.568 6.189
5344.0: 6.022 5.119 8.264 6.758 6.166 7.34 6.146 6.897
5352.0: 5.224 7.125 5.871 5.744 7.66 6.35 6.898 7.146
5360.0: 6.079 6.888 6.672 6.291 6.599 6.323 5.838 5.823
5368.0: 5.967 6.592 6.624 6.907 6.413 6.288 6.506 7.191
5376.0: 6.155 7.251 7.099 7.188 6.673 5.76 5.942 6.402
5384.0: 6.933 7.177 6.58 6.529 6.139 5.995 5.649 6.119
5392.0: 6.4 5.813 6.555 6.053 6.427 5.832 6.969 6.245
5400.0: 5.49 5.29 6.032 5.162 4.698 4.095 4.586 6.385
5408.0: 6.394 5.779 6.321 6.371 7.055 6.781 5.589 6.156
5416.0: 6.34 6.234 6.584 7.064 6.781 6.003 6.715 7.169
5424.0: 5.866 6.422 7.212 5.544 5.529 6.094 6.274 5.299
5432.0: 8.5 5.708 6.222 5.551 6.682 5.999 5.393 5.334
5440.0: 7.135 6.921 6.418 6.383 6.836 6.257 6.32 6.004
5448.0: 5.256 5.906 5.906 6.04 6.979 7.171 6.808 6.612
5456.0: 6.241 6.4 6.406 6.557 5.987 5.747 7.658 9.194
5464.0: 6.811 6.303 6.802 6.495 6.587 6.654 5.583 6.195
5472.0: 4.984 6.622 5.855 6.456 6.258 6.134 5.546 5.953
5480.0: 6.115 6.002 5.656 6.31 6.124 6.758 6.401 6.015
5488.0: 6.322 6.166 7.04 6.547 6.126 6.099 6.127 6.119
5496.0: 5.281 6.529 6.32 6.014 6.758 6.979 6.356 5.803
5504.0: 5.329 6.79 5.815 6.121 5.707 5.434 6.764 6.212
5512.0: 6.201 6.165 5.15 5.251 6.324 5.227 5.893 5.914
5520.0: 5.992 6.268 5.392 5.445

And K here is -1.73 Angstrom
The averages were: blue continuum 6.53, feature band 6.45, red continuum 5.77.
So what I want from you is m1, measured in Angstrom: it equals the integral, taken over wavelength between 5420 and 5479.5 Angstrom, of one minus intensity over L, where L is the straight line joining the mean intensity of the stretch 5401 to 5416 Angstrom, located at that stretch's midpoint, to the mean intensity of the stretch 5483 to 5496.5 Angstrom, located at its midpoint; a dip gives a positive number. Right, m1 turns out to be -3.1 Angstrom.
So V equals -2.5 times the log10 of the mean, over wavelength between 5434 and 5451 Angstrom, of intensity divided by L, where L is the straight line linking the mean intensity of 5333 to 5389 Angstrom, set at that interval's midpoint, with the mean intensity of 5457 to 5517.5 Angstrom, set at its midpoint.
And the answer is 0.032 mag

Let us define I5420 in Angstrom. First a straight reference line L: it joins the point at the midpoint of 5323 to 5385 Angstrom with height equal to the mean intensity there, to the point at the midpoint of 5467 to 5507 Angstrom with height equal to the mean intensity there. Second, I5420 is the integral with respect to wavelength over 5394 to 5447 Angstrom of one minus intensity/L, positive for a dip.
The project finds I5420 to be 1.4 Angstrom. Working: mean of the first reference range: 6.5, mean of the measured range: 6.17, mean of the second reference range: 6.18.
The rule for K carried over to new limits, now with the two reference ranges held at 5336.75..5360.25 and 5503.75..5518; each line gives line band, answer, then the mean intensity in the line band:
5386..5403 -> 0.7 Angstrom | 6.08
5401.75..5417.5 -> 1.1 Angstrom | 5.87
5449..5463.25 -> -1.2 Angstrom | 6.62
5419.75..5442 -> -0.3 Angstrom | 6.29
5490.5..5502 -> -0.6 Angstrom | 6.27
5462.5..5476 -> -1.0 Angstrom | 6.49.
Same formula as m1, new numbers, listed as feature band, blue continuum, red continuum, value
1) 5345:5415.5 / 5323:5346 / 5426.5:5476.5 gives 0.71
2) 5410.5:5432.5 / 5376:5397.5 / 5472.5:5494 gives -0.36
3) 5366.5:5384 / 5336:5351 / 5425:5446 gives -0.17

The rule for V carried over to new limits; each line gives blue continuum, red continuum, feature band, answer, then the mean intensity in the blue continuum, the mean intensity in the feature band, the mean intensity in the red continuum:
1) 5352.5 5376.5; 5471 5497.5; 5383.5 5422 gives 0.04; 6.5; 6.13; 6.14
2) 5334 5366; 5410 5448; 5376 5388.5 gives -0.03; 6.5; 6.62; 6.33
